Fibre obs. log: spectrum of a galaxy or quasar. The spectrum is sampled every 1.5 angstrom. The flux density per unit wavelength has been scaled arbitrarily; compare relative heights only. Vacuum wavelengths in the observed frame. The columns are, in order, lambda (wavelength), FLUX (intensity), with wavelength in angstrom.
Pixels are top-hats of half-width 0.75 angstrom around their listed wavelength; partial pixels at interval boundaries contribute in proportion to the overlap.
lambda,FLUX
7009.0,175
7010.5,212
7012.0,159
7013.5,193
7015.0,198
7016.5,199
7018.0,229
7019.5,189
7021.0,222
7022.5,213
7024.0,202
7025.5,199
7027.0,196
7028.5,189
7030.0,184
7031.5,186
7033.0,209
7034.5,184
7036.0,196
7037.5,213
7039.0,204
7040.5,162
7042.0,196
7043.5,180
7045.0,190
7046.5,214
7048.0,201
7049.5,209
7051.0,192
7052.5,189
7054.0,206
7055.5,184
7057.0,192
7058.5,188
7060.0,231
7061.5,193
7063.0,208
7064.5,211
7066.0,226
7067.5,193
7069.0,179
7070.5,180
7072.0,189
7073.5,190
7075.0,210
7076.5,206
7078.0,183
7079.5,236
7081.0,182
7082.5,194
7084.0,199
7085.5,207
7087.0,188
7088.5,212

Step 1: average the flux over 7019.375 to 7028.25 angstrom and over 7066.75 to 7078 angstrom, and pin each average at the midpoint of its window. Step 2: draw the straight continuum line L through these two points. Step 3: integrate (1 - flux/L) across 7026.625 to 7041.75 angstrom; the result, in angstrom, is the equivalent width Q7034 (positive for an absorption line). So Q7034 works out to 0.7 angstrom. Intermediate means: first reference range 204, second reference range 192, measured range 192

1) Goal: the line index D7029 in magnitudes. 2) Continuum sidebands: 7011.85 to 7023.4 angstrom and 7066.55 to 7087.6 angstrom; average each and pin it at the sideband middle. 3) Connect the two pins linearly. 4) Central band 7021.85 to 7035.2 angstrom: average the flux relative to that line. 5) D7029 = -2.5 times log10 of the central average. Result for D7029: 0.03 mag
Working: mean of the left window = 202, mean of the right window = 196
